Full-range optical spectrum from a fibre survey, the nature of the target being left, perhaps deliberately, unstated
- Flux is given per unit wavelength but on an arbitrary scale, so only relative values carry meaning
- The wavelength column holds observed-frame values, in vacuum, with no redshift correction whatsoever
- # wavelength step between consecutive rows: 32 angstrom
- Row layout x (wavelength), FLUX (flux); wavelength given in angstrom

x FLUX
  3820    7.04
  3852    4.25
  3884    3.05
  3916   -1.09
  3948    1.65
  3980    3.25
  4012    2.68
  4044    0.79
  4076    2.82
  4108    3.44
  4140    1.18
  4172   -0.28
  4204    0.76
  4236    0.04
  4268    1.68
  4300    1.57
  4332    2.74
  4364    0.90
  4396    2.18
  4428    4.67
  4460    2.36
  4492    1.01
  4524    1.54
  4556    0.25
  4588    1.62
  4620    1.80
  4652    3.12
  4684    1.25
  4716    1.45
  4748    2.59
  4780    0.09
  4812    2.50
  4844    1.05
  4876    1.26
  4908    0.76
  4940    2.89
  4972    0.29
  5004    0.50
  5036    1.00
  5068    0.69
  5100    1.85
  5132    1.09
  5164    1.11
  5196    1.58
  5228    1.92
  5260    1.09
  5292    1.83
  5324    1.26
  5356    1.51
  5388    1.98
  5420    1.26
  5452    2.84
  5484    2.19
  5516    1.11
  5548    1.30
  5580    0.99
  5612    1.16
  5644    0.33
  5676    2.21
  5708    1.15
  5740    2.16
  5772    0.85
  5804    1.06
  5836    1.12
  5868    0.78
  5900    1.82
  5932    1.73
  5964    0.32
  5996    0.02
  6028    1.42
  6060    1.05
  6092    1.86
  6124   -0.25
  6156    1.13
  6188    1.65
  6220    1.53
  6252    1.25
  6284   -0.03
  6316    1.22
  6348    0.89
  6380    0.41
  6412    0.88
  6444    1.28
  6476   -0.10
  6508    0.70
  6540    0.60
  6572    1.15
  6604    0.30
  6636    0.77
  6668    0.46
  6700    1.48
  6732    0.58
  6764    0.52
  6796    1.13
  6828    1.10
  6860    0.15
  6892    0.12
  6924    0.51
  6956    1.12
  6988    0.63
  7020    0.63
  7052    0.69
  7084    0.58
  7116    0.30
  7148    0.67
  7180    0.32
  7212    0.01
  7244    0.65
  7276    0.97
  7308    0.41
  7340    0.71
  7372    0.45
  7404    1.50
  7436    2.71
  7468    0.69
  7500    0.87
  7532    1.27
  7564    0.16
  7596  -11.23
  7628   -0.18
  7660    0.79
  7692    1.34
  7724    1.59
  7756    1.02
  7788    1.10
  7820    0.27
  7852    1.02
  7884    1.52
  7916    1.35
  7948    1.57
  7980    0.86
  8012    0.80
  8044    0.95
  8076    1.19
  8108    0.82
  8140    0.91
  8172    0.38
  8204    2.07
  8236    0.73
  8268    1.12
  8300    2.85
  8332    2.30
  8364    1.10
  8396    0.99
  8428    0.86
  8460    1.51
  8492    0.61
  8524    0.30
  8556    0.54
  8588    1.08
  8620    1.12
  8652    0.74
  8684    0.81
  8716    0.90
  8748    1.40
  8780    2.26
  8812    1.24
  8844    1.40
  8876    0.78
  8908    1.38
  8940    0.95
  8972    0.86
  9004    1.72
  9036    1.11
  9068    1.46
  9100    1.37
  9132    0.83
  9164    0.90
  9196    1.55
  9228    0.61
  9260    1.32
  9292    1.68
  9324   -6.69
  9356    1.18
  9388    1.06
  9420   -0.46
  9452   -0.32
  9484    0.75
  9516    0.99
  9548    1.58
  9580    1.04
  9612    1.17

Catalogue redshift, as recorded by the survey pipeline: 0.991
